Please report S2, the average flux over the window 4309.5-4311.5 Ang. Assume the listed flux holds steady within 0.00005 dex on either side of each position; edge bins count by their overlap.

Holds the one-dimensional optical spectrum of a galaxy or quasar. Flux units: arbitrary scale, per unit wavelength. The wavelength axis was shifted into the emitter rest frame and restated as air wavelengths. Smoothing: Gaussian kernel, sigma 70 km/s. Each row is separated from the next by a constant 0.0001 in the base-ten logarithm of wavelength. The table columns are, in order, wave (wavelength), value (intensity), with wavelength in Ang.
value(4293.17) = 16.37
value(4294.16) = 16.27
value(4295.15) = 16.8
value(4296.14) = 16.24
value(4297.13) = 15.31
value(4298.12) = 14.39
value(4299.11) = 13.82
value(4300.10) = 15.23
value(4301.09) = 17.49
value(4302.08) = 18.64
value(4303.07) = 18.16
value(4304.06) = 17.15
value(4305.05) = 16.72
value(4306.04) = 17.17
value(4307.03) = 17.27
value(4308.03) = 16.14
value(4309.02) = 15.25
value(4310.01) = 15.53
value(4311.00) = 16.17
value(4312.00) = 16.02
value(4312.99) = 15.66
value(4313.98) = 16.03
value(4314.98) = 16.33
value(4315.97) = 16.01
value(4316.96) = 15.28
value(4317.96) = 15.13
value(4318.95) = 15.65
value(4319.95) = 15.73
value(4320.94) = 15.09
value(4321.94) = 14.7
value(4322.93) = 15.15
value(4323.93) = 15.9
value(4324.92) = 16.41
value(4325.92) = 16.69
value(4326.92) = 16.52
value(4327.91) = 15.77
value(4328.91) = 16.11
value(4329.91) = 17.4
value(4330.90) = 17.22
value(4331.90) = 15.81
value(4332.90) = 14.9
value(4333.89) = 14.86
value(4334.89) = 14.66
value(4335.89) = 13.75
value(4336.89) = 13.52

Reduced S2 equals 15.9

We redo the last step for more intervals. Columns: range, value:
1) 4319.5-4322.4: 15.2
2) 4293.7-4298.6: 15.8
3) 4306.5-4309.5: 16.2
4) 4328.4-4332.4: 16.6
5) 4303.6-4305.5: 16.9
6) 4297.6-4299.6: 14.1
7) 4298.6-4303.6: 16.7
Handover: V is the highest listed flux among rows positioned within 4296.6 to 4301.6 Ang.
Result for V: 17.49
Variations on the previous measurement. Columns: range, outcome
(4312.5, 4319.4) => 16.33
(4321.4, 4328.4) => 16.69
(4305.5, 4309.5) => 17.27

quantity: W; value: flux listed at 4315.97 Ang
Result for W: 16.01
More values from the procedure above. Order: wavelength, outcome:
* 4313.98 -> 16.03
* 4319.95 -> 15.73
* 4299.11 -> 13.82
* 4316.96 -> 15.28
